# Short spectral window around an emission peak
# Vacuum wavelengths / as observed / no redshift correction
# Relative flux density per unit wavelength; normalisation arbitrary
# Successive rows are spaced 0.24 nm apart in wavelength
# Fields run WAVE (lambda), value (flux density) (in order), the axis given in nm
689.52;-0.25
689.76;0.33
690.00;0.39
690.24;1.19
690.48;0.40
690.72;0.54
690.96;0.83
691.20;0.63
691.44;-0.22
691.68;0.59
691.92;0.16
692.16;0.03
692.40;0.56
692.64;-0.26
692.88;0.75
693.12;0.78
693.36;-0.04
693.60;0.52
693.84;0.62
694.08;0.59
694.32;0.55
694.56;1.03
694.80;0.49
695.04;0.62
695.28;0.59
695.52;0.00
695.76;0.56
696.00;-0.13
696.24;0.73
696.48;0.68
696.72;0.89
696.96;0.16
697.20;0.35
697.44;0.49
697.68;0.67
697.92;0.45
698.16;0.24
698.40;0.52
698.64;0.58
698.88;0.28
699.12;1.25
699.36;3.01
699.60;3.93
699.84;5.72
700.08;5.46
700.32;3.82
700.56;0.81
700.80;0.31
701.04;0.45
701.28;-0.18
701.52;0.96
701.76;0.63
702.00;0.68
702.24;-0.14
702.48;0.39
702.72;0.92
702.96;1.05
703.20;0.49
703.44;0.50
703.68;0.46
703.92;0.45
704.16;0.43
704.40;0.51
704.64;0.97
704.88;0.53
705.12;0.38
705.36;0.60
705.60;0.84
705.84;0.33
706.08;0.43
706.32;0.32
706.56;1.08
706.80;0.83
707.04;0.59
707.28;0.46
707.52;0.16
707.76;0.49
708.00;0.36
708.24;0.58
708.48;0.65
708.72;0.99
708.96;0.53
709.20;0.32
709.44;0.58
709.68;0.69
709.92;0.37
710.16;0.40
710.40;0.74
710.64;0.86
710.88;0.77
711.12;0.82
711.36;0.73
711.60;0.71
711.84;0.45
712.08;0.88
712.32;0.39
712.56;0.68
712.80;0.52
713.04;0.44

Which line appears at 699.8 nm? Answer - [O II]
